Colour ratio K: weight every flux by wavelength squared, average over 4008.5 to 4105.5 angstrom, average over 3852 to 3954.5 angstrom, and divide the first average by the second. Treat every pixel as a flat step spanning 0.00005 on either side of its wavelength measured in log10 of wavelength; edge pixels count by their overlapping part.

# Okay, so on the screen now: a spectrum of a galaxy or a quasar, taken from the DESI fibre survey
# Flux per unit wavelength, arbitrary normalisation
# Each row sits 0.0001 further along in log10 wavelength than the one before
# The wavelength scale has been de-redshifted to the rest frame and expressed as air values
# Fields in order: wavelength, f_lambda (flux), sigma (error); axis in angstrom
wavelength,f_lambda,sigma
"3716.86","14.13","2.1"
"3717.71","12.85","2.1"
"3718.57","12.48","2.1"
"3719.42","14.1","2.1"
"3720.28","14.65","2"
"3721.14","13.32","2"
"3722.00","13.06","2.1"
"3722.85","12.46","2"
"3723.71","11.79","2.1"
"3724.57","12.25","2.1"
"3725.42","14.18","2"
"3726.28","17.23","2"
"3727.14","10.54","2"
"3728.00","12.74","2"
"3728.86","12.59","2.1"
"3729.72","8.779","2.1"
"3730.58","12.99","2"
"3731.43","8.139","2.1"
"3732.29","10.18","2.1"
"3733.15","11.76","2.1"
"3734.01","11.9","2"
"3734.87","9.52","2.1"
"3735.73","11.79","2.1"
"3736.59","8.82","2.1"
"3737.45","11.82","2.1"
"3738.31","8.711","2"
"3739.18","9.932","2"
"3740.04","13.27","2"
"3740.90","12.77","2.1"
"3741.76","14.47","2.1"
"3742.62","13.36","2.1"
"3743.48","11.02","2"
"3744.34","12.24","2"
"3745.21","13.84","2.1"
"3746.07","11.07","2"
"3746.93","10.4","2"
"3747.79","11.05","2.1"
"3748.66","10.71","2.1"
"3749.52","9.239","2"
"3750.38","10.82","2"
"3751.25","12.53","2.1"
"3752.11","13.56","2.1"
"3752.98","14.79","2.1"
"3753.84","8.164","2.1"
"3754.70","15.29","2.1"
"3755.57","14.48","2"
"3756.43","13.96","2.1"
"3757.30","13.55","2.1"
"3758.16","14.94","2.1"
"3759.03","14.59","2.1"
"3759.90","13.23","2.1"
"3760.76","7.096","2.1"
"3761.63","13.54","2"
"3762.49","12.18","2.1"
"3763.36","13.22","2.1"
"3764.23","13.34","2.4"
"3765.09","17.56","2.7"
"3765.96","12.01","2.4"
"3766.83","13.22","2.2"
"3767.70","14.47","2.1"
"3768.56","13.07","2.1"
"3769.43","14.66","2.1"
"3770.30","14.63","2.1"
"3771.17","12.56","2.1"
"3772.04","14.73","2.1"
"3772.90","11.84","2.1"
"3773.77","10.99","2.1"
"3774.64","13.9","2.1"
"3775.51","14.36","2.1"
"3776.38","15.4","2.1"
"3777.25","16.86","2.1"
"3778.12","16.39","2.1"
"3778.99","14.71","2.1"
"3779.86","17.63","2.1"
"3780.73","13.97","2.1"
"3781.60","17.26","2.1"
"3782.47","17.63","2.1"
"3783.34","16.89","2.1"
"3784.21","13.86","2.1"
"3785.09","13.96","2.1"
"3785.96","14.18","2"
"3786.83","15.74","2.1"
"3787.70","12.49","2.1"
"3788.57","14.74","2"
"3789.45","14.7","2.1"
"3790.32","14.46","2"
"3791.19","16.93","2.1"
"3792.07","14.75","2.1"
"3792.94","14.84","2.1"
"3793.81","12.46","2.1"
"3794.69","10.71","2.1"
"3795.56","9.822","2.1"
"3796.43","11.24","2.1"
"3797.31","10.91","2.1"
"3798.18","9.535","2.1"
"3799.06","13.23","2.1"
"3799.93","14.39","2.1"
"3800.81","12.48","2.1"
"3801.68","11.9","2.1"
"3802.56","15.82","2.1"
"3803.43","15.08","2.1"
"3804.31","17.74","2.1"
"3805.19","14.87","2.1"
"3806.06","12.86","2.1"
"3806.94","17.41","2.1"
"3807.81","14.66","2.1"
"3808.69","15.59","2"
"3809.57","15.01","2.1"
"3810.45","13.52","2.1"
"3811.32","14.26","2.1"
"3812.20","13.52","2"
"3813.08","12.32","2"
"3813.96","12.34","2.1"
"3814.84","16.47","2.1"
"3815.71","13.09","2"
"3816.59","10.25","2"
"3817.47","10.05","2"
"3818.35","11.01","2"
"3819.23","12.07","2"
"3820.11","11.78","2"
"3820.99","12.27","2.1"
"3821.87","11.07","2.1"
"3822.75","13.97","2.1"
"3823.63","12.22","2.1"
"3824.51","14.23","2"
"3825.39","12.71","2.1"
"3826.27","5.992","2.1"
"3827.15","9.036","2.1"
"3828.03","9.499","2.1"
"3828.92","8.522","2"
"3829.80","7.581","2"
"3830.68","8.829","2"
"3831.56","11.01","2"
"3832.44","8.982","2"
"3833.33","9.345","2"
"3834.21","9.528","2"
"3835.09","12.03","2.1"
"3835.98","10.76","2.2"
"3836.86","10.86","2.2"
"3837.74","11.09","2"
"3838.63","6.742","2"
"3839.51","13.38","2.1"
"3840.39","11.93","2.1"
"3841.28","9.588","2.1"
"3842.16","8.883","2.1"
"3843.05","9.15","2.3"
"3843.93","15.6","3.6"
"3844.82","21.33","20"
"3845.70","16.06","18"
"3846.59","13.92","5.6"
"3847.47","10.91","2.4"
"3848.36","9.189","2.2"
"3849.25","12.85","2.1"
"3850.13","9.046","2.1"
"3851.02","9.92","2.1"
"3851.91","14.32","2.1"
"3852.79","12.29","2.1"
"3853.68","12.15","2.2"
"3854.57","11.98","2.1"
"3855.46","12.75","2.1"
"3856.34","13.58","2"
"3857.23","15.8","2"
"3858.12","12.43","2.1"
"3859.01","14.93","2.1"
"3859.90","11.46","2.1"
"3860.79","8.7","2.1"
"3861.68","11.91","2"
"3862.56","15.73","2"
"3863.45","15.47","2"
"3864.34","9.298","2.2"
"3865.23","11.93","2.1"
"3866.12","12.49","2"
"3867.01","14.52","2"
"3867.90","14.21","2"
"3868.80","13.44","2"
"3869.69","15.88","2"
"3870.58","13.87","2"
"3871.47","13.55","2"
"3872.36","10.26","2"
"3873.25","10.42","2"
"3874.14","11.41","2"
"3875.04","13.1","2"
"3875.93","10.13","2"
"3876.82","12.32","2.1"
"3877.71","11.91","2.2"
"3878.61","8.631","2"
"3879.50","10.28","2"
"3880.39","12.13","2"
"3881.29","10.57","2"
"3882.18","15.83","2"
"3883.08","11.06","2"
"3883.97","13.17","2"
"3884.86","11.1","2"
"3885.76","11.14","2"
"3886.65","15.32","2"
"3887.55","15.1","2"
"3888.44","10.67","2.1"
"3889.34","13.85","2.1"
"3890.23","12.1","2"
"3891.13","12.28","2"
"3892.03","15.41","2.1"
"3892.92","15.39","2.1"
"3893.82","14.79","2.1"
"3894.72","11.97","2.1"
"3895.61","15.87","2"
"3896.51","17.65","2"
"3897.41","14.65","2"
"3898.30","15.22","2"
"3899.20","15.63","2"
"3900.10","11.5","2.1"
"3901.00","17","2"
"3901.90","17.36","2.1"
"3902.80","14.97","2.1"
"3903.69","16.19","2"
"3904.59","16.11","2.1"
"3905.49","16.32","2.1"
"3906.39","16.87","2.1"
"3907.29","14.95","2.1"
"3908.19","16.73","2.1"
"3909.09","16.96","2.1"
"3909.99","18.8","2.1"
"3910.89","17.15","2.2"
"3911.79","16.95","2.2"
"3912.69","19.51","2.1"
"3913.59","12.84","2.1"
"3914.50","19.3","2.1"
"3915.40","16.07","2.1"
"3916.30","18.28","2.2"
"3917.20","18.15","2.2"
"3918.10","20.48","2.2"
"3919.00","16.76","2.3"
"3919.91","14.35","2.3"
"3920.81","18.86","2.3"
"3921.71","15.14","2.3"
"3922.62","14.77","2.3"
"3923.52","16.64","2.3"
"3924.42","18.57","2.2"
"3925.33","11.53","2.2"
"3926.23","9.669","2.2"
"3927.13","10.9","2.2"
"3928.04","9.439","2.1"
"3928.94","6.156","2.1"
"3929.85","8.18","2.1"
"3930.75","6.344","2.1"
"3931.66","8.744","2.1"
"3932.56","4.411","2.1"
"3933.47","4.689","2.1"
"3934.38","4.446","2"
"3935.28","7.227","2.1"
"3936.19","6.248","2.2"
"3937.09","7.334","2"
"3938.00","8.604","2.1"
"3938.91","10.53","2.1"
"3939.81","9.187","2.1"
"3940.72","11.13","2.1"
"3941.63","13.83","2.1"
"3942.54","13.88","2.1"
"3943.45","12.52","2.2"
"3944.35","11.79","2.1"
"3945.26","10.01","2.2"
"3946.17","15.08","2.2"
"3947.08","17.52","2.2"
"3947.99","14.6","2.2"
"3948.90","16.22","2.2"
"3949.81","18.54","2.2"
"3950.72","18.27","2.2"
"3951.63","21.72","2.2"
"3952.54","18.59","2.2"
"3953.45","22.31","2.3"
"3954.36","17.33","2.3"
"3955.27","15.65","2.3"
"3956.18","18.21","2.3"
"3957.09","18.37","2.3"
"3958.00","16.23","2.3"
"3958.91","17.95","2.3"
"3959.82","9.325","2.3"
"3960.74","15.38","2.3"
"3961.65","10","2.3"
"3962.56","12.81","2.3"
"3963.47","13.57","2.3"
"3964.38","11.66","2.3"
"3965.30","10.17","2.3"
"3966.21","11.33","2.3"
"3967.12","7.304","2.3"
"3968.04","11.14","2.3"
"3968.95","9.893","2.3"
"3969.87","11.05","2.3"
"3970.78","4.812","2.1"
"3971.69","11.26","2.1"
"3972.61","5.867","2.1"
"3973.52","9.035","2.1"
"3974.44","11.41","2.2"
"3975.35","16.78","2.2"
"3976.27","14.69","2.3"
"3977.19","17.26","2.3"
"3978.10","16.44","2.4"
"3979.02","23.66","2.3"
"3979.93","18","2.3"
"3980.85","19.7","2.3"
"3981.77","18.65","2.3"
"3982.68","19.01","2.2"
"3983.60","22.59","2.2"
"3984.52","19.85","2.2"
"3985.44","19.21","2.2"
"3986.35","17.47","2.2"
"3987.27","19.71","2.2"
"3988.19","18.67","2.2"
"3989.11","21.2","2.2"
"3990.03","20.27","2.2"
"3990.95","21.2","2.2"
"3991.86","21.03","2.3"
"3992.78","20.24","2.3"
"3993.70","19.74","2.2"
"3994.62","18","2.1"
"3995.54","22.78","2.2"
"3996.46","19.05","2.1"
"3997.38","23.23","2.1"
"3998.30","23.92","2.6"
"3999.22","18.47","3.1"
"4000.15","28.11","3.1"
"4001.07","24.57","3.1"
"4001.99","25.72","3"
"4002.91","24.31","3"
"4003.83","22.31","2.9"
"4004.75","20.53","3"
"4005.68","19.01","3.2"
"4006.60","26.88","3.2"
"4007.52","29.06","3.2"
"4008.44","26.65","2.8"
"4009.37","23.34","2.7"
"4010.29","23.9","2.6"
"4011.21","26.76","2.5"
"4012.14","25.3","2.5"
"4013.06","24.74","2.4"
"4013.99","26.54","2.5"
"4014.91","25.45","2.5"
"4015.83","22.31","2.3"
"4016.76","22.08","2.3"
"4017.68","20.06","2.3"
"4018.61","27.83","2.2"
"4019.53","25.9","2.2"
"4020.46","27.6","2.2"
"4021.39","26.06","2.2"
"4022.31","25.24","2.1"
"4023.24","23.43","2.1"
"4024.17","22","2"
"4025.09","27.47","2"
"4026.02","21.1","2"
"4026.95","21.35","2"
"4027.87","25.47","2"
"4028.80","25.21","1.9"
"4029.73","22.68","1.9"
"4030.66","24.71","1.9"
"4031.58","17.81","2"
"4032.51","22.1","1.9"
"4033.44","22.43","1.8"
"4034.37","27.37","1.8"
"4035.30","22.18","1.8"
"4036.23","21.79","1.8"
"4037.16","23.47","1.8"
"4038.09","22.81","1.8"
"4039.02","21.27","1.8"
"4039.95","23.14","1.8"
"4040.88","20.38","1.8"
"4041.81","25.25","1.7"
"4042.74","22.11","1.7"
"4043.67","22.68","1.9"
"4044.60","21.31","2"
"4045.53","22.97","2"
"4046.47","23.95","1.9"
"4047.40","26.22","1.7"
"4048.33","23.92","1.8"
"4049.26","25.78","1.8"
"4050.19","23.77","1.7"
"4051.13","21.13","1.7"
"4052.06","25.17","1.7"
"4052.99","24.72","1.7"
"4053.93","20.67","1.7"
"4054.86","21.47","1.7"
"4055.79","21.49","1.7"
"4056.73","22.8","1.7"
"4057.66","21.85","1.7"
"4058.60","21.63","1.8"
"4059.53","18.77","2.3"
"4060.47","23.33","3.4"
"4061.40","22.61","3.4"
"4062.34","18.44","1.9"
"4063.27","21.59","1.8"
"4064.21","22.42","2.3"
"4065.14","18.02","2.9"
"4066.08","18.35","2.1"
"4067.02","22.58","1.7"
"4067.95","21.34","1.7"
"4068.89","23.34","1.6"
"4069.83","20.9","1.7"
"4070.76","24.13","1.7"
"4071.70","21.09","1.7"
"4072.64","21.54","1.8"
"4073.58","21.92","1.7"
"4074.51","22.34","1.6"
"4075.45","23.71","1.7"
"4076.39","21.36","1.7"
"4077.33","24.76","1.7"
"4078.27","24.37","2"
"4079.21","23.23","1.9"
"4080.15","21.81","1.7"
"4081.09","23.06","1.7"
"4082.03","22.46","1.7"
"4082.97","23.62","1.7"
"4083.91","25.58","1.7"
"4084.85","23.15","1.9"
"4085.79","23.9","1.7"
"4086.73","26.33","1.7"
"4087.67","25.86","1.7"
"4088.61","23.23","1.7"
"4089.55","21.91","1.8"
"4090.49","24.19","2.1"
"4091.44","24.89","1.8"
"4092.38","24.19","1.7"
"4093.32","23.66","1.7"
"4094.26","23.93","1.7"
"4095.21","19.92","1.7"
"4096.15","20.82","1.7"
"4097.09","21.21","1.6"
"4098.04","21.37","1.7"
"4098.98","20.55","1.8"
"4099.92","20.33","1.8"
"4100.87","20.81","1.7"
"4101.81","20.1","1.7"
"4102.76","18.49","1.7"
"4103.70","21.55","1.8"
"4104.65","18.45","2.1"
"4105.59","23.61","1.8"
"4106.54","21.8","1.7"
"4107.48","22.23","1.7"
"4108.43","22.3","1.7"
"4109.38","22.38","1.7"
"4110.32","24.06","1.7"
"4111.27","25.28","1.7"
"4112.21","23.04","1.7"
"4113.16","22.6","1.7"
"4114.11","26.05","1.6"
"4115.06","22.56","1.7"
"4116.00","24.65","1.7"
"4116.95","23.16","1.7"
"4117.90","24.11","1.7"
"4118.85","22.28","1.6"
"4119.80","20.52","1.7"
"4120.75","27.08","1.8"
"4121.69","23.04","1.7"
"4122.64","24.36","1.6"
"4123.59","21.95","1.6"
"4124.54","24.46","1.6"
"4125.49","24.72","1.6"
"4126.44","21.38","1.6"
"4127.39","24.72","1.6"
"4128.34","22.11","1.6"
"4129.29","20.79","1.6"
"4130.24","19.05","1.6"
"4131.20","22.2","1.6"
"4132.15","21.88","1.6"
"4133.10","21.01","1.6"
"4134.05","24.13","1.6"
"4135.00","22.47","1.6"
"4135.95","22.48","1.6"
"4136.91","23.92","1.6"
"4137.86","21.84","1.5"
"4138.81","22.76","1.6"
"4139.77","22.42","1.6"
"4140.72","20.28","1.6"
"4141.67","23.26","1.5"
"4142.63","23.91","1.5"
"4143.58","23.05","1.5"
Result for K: 1.83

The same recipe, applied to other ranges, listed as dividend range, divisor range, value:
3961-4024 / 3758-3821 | 1.58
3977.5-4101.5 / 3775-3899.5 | 1.94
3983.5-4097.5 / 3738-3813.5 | 1.93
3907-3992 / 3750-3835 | 1.19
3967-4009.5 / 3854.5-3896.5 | 1.56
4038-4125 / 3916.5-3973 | 1.91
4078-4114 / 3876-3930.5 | 1.73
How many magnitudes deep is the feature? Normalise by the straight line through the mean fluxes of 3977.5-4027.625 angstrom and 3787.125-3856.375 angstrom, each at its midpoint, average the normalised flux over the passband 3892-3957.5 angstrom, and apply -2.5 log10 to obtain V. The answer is 0.254 mag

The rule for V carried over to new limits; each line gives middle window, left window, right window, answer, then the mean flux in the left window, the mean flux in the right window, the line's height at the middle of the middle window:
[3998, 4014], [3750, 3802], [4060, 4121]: -0.21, 13.7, 22.5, 20.1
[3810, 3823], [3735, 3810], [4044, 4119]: 0.18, 13.4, 22.6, 14.7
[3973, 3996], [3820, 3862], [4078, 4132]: -0.06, 11.5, 22.8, 17.6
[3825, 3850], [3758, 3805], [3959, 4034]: 0.38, 13.9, 19.8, 15.5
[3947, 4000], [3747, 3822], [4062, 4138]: 0.15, 13.5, 22.5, 18.9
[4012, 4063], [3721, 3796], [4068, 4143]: -0.12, 13.1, 22.7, 20.8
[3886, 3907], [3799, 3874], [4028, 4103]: 0.02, 12.4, 22.5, 15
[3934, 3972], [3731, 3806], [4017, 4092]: 0.44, 13.2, 23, 19.5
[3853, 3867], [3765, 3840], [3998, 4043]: 0.24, 13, 23.8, 15.9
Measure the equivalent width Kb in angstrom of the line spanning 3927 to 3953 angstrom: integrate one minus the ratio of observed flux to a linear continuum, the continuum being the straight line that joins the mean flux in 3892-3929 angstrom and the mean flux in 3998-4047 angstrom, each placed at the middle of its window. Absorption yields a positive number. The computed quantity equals 9.7 angstrom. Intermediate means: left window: 15.6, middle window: 11.3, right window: 23.8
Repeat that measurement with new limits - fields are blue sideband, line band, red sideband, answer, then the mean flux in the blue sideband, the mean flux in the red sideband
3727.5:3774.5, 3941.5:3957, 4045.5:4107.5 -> 1.8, 12.3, 22.4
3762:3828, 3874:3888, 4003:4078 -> 4.0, 13.6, 23.1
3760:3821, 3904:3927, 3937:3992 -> -2.7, 13.8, 15.1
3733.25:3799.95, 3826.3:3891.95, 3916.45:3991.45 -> 8.1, 13.1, 14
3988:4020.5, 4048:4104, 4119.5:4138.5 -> 1.4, 23.2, 22.7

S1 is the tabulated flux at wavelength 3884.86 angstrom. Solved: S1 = 11.1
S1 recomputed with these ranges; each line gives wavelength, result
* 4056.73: 22.8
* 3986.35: 17.47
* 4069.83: 20.9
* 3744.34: 12.24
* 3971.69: 11.26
